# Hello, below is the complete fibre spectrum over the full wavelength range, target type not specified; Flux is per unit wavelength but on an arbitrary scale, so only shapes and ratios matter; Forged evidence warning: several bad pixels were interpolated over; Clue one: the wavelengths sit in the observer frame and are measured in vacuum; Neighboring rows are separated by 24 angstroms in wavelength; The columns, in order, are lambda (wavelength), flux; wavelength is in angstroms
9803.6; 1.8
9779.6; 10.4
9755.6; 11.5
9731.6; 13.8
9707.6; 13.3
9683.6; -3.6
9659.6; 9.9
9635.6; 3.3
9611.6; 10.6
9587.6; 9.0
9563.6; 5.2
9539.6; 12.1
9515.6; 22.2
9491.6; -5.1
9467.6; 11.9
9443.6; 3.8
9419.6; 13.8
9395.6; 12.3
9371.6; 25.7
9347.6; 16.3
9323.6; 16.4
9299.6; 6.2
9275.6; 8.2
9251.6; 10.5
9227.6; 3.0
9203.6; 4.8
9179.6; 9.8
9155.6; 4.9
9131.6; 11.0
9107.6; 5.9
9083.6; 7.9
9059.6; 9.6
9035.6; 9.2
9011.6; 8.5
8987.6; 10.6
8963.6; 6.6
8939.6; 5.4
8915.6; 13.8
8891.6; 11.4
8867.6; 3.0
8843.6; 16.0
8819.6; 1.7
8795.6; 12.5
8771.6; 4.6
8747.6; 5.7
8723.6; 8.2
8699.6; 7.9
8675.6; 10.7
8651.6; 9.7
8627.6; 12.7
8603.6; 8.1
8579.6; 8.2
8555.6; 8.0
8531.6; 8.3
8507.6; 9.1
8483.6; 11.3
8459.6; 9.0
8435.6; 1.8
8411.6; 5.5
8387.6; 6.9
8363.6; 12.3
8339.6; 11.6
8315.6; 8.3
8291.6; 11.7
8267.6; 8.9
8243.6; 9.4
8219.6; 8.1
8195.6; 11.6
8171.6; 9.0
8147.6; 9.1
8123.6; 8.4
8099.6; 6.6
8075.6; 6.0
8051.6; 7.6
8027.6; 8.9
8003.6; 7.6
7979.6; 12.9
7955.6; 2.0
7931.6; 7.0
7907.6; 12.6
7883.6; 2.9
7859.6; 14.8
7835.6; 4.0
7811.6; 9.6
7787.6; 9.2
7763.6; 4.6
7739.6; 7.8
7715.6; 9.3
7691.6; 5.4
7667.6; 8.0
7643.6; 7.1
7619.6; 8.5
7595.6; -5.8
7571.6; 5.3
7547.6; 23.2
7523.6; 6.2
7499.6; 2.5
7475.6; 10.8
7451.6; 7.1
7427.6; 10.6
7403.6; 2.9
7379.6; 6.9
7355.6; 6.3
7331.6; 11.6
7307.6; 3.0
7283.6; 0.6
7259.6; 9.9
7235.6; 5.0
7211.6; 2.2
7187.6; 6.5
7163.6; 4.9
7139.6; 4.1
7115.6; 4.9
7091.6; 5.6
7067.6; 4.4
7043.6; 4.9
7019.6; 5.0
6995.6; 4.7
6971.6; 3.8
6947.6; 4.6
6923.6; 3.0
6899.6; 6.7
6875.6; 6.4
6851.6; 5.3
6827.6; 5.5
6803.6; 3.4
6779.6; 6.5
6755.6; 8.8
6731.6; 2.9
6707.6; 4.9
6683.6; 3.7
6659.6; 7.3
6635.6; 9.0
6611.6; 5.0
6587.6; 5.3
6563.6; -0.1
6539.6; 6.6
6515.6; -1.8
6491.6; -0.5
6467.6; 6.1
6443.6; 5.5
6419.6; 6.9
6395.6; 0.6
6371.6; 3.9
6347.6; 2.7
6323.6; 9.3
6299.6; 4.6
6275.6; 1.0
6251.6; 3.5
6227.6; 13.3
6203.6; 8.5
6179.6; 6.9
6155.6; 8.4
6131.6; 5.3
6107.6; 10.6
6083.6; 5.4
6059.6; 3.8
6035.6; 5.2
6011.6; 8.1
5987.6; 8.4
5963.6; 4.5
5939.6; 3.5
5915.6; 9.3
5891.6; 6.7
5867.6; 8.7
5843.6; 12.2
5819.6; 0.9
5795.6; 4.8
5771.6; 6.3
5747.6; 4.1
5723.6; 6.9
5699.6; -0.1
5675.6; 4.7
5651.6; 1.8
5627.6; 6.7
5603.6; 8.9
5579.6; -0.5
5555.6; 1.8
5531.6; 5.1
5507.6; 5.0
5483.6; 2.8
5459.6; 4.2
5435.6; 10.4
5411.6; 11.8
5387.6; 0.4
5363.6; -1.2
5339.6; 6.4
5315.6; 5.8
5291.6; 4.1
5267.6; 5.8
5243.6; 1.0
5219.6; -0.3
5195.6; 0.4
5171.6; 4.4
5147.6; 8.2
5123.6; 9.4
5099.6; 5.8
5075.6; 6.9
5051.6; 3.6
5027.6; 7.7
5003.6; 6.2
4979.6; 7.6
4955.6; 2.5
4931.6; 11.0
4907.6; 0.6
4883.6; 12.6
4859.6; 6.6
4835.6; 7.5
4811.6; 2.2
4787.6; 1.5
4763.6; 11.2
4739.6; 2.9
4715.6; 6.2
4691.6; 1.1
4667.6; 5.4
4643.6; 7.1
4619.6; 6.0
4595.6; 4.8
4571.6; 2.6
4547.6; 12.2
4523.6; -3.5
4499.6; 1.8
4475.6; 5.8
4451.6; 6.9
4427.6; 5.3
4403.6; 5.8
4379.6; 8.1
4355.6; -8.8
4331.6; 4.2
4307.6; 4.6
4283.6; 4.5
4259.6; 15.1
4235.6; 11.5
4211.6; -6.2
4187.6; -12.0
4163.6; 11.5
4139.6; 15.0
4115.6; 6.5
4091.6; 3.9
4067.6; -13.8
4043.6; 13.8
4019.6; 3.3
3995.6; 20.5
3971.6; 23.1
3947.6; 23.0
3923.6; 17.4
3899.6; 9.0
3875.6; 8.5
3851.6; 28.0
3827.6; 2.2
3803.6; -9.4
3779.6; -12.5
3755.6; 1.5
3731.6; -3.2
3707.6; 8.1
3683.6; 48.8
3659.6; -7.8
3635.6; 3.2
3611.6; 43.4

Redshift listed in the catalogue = 1.024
